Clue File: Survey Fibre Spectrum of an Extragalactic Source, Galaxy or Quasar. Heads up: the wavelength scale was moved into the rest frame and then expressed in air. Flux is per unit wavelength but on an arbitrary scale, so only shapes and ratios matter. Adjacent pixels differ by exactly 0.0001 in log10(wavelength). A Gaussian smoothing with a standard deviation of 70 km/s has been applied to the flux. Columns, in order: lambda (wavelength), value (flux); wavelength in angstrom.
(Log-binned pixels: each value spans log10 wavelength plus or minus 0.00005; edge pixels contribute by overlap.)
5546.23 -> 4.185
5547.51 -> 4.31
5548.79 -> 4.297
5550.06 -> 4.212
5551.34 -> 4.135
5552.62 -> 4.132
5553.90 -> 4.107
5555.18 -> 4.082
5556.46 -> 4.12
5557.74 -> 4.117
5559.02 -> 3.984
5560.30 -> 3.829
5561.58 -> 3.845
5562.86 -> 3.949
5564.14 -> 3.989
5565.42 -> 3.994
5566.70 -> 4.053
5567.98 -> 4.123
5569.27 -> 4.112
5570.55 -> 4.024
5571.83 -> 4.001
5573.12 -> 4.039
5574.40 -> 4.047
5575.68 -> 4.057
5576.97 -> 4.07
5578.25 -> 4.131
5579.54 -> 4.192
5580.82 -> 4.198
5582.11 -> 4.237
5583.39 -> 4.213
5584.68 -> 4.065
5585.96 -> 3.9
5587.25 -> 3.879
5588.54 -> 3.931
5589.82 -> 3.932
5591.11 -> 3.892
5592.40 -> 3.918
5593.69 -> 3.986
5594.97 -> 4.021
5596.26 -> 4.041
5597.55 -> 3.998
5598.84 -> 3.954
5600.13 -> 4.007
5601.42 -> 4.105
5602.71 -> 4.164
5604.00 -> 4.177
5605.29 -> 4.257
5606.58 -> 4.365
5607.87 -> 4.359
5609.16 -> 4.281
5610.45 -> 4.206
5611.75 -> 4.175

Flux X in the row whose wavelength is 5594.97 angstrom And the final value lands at 4.021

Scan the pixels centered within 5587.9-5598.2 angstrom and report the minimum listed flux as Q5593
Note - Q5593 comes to 3.892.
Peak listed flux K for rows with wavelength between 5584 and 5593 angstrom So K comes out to 4.065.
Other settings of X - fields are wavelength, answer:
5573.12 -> 4.039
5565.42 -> 3.994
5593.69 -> 3.986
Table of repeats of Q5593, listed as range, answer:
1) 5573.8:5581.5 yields 4.047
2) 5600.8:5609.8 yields 4.105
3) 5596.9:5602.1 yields 3.954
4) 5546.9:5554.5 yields 4.107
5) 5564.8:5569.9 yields 3.994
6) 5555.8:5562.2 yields 3.829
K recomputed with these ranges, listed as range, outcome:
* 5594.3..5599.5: 4.041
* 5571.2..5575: 4.047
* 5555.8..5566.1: 4.12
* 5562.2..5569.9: 4.123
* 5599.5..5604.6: 4.177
